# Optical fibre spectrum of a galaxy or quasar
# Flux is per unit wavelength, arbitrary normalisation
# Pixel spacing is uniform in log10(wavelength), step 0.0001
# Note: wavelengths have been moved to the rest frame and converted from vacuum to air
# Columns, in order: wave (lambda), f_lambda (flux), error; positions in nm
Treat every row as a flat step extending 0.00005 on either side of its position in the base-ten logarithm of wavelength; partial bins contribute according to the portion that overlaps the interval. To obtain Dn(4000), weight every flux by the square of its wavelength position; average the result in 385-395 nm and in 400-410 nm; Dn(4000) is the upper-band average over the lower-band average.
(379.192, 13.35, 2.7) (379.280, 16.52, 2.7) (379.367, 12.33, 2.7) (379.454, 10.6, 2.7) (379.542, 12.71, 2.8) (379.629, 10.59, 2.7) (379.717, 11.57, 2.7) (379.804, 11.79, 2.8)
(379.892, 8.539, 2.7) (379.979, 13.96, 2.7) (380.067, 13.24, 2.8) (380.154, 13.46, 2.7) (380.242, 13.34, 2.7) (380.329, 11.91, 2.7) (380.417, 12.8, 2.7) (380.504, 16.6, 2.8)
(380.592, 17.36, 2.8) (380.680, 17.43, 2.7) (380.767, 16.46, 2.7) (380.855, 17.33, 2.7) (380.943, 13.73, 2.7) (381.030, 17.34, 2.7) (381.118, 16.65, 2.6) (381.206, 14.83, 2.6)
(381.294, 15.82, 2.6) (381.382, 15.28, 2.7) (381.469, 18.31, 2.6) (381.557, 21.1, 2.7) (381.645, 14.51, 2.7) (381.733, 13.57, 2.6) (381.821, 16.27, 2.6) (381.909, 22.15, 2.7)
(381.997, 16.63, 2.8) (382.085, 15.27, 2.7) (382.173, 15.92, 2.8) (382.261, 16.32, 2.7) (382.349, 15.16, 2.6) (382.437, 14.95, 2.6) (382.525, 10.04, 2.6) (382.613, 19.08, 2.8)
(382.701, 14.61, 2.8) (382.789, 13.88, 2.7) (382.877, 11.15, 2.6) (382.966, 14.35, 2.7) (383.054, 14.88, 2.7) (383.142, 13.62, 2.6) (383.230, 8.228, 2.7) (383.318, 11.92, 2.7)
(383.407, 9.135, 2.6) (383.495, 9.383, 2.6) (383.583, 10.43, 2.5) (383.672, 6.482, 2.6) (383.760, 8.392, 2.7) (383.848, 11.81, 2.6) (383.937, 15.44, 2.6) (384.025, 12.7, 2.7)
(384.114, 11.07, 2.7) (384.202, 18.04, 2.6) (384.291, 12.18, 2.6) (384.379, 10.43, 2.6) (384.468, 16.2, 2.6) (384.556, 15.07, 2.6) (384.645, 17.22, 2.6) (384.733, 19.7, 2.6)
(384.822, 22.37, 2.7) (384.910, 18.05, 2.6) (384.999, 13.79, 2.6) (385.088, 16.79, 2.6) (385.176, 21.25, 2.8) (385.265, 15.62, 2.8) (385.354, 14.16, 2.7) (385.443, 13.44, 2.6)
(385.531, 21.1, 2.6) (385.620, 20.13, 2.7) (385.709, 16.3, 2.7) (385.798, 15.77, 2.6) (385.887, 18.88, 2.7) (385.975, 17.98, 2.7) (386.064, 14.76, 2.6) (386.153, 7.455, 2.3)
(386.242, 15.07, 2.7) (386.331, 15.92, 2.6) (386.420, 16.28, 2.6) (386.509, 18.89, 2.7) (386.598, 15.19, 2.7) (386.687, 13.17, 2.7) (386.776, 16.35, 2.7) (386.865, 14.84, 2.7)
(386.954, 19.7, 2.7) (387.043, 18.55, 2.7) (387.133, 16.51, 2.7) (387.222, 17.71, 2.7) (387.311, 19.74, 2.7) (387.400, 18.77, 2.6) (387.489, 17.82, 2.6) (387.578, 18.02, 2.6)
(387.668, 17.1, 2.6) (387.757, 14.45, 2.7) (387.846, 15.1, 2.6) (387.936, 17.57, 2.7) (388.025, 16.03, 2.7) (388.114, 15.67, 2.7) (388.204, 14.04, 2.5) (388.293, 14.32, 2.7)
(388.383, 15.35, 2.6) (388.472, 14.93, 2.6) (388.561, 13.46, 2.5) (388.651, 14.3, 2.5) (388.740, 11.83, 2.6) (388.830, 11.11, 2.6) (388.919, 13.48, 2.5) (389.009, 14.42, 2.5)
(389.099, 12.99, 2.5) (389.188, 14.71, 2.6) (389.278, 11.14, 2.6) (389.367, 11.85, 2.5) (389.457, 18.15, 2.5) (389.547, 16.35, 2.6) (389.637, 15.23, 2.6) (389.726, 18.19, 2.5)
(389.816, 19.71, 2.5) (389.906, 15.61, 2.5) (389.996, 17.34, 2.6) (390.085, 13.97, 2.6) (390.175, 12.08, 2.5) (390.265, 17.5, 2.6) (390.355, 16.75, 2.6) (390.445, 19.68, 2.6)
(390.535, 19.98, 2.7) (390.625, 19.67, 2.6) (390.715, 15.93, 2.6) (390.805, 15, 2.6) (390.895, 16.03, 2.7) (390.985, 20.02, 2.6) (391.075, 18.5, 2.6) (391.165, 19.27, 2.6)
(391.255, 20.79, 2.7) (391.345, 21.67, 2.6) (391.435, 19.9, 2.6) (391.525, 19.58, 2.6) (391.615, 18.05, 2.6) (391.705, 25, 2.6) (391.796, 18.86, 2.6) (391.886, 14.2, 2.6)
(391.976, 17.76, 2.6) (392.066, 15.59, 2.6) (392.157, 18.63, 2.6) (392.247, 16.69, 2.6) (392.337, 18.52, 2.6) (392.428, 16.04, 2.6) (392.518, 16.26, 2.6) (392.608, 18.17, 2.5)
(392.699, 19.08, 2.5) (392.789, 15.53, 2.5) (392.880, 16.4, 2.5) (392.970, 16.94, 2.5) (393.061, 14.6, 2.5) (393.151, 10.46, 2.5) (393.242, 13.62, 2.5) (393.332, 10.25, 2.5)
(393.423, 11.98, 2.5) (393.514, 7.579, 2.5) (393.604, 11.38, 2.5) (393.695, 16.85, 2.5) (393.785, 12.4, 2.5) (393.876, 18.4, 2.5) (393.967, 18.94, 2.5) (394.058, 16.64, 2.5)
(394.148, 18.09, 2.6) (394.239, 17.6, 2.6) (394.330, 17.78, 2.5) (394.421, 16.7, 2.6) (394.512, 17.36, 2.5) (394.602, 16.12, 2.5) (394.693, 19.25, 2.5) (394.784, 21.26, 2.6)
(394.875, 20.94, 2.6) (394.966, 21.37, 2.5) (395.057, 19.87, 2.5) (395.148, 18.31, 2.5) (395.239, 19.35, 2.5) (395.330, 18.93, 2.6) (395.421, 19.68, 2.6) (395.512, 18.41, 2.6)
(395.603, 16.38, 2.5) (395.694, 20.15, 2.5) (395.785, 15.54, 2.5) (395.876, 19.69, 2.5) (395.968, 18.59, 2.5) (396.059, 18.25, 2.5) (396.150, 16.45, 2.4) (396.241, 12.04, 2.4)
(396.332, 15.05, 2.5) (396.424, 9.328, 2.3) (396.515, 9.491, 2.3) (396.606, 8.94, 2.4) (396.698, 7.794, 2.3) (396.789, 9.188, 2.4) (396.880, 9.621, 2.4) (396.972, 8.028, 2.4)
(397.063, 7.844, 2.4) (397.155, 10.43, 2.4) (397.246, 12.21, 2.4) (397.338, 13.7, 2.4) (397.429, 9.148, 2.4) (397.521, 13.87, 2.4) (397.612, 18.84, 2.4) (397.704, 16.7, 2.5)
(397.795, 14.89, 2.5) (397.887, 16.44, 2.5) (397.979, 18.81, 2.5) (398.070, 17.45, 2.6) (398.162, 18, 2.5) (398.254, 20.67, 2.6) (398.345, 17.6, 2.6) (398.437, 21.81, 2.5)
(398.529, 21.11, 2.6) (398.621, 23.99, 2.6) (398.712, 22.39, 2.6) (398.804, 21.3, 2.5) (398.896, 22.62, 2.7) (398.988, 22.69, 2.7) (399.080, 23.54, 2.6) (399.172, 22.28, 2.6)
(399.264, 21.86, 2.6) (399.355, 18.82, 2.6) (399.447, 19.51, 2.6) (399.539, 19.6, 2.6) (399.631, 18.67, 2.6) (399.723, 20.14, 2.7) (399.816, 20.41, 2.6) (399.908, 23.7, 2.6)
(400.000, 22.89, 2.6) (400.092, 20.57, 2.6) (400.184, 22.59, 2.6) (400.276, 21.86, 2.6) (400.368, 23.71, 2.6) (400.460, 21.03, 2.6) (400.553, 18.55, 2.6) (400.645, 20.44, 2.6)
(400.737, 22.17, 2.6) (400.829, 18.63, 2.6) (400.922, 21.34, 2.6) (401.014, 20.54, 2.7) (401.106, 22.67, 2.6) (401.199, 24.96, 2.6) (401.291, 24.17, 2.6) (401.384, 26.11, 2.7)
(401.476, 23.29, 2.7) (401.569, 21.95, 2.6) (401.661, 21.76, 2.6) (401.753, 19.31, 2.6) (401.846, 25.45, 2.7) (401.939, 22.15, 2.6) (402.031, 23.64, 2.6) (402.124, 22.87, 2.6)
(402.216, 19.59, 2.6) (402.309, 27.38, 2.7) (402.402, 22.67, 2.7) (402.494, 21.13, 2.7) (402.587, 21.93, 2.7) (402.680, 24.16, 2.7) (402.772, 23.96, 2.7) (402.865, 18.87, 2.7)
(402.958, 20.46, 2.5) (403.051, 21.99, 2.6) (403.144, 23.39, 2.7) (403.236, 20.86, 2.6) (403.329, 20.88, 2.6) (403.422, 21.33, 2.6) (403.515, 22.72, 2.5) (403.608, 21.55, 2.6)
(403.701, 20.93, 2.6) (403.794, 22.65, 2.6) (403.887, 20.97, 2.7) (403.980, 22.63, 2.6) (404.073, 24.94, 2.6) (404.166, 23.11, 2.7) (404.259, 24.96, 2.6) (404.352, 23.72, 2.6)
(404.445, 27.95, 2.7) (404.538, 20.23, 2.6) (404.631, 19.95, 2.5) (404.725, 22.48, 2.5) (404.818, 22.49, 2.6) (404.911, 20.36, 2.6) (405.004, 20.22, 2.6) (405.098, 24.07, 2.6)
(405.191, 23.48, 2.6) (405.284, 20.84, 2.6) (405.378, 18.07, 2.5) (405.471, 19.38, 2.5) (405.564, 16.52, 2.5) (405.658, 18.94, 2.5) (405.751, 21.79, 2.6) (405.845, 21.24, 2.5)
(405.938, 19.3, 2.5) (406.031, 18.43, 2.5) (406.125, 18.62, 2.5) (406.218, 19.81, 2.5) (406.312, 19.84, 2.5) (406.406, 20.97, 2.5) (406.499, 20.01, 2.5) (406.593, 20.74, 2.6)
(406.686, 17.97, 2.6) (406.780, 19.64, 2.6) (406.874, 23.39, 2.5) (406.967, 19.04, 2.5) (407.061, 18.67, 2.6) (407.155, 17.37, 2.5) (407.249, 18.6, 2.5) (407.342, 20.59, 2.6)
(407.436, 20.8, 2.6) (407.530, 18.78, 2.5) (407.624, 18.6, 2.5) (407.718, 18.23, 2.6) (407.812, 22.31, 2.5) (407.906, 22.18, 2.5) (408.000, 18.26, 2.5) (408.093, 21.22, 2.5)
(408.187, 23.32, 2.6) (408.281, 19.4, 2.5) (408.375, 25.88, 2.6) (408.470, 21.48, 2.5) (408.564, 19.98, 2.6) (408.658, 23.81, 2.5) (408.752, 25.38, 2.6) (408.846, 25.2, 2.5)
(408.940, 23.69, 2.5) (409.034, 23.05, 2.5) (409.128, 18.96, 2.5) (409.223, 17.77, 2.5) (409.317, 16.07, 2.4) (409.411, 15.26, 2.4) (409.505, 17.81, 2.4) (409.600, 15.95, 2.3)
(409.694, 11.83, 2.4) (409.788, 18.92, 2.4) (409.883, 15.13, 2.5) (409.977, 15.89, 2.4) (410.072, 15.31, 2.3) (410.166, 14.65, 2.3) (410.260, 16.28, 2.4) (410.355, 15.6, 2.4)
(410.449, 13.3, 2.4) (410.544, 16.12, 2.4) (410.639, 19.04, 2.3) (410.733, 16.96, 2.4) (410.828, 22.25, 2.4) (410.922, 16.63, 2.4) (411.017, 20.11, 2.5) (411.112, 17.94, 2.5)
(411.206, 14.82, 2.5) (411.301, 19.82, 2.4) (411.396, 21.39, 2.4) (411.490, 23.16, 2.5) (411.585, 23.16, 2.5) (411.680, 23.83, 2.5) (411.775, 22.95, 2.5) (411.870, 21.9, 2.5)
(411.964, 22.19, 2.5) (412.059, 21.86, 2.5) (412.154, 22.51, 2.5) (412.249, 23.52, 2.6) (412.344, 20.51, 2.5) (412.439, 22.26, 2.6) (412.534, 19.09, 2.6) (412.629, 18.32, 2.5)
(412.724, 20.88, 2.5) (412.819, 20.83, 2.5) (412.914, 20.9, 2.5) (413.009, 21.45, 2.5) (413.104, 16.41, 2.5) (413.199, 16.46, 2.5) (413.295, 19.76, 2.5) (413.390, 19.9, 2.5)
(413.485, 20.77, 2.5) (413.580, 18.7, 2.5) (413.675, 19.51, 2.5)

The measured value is 1.38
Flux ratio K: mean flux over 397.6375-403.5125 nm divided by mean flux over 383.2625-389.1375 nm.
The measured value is 1.41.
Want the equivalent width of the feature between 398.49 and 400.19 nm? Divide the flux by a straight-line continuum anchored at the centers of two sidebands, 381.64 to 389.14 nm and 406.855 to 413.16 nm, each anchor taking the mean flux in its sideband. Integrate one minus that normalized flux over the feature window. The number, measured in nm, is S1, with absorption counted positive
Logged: -0.37 nm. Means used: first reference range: 15.1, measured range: 21.5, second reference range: 19.7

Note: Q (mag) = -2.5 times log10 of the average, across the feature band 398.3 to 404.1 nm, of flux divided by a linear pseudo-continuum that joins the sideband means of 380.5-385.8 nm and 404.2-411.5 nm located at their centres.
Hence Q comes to -0.18 mag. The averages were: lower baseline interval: 15.1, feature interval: 21.9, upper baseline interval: 19.7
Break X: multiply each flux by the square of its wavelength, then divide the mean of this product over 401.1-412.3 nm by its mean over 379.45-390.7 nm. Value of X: 1.5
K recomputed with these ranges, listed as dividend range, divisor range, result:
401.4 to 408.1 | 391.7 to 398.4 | 1.35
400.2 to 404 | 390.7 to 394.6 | 1.32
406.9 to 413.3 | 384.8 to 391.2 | 1.21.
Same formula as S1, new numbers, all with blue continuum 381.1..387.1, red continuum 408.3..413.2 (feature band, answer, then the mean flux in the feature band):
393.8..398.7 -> 0.24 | 16.3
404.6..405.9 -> -0.14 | 20.7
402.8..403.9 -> -0.19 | 21.4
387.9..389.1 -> 0.12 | 14.3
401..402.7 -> -0.46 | 23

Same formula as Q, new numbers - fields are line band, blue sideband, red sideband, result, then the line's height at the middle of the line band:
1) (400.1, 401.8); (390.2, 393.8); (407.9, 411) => -0.22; 17.8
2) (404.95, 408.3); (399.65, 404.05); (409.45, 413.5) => 0.03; 20.5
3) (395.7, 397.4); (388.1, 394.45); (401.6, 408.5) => 0.40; 18.1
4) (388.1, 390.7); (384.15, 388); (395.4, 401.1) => 0.11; 16.9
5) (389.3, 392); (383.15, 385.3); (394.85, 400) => -0.15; 15.5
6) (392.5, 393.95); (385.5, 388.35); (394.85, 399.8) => 0.17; 16.8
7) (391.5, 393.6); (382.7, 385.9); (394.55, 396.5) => 0.06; 16.8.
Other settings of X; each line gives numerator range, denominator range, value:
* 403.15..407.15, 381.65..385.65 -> 1.61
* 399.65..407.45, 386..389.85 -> 1.50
